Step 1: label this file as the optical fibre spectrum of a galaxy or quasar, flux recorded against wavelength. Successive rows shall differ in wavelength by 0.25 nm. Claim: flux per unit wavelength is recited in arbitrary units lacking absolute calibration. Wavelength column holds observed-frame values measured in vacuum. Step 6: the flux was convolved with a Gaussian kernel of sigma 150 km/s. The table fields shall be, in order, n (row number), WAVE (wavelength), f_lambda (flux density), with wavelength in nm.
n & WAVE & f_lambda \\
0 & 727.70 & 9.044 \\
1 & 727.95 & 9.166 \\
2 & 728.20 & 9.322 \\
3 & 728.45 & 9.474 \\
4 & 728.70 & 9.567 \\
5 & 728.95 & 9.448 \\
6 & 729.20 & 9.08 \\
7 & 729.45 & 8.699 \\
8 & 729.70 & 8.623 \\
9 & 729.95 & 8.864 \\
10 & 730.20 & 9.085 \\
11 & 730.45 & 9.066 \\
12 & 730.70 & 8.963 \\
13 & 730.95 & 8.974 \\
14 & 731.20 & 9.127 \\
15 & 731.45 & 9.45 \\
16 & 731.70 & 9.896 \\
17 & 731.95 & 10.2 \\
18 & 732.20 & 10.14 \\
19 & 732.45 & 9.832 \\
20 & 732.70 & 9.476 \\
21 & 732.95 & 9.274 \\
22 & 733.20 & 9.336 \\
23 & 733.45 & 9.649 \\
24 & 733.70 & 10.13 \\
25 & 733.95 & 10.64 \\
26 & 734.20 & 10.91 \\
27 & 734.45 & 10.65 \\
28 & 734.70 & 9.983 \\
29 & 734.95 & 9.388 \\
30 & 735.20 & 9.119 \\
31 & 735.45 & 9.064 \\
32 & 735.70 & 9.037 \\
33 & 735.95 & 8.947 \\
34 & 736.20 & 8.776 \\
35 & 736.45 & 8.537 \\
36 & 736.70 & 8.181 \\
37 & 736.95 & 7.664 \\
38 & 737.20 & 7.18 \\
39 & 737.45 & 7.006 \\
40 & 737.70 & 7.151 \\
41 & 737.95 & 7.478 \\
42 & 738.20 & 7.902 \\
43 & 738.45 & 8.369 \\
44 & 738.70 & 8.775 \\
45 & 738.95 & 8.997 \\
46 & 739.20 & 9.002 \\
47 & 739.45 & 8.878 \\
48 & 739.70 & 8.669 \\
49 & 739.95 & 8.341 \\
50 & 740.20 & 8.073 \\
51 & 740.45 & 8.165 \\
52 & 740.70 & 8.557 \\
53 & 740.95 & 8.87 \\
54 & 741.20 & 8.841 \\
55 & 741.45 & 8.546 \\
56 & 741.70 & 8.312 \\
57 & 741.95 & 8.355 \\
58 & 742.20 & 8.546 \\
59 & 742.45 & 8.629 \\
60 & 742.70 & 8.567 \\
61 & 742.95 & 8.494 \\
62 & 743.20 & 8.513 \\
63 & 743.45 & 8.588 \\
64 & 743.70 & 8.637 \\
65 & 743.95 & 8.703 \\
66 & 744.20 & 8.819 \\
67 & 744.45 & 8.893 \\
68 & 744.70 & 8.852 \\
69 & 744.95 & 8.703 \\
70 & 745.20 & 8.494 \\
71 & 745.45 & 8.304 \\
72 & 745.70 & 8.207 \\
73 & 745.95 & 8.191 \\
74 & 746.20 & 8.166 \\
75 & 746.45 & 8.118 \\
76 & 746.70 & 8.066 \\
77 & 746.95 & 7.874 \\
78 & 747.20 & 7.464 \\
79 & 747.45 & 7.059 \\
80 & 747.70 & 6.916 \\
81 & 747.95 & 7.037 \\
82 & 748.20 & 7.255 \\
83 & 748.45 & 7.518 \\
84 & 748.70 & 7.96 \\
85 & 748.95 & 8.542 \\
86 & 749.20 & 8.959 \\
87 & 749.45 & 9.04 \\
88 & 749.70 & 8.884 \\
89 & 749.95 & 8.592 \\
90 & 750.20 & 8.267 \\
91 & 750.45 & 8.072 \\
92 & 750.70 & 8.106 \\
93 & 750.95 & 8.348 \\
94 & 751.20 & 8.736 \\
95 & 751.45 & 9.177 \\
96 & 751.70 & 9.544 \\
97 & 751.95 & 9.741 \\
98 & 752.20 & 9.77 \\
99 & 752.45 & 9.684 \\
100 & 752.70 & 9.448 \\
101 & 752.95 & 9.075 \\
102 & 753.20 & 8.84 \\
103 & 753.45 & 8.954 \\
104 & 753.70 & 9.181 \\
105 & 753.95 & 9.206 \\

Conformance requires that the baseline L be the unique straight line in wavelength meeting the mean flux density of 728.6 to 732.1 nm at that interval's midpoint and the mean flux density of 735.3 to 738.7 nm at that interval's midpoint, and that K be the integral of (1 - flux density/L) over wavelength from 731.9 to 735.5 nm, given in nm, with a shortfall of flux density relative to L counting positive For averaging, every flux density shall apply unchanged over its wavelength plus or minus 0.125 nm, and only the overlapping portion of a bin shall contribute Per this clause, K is -0.49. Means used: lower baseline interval 9.22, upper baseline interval 8.13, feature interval 9.86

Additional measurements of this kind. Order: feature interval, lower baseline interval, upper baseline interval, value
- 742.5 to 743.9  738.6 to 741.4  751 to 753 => 0.04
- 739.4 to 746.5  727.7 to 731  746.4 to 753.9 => 0.15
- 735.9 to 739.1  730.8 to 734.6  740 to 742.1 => 0.35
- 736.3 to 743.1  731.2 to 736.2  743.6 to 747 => 0.55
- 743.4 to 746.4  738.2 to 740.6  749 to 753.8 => 0.07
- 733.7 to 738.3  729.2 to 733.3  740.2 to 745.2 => 0.11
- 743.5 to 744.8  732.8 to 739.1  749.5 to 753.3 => 0.02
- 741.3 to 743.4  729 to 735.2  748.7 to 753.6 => 0.16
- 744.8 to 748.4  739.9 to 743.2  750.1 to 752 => 0.32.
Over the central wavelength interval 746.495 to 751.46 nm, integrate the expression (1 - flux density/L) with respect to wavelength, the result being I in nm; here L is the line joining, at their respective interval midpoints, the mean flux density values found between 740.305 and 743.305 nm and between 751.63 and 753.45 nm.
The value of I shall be 0.572 nm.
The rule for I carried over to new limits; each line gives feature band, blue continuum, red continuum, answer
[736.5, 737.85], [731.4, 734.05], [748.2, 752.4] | 0.29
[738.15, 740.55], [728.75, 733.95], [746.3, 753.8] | 0.12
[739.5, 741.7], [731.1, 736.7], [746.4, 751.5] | 0.10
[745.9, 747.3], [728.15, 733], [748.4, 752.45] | 0.14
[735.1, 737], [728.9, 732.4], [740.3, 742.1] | 0.04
